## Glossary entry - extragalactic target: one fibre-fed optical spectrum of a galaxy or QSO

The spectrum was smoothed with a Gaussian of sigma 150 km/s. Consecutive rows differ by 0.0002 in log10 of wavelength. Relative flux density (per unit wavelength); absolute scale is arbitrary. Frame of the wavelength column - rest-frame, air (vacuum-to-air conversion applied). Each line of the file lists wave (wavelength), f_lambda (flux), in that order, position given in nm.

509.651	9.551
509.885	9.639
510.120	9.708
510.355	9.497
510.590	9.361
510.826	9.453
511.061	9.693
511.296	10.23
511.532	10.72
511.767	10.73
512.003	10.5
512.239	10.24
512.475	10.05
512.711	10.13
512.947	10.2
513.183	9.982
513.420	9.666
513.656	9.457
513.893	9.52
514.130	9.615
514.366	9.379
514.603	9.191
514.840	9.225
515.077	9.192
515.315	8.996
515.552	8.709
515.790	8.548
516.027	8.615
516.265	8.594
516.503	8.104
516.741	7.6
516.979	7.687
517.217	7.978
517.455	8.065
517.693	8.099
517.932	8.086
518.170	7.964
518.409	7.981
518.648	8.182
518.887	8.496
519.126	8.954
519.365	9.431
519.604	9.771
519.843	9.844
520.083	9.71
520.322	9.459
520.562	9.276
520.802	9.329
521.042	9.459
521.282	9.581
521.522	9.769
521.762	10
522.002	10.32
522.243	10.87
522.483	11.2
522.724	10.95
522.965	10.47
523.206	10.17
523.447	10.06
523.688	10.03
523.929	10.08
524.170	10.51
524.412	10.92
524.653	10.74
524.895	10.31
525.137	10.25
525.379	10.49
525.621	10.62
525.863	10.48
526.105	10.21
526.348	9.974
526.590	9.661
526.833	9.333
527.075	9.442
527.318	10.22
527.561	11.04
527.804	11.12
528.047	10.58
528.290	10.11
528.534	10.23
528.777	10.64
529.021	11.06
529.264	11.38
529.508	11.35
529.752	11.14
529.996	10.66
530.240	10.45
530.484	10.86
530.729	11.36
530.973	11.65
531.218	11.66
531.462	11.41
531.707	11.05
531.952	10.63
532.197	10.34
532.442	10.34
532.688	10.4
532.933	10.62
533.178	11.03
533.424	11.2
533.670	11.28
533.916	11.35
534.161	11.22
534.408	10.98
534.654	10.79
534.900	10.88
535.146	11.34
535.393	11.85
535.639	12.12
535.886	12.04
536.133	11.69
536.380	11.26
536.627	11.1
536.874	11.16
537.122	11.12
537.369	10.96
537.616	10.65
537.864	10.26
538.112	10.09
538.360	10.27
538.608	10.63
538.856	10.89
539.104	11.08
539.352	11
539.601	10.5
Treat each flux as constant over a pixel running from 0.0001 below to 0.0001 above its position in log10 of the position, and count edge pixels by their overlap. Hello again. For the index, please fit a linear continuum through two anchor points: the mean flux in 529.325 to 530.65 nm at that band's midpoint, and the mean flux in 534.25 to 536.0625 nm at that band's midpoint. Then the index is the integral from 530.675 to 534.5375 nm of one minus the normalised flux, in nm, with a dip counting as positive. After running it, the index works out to 0.05 nm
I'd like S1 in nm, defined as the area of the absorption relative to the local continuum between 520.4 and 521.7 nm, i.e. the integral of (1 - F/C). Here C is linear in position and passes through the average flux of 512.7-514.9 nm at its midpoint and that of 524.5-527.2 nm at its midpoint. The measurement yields 0.06 nm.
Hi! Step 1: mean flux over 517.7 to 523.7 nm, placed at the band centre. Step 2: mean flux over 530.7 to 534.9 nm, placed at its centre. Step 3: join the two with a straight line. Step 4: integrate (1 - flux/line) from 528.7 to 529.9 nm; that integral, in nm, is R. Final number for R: -0.06 nm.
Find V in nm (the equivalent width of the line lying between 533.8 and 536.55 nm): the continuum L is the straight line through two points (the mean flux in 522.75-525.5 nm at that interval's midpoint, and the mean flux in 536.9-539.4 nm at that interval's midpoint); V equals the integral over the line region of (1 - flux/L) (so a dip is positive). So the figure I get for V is -0.20 nm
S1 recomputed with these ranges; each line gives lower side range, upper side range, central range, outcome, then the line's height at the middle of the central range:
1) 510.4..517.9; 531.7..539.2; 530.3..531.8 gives -0.095 nm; 10.6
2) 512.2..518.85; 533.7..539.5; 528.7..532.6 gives -0.204 nm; 10.5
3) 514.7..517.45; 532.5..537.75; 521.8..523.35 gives -0.203 nm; 9.39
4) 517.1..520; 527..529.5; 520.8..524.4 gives -0.303 nm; 9.44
